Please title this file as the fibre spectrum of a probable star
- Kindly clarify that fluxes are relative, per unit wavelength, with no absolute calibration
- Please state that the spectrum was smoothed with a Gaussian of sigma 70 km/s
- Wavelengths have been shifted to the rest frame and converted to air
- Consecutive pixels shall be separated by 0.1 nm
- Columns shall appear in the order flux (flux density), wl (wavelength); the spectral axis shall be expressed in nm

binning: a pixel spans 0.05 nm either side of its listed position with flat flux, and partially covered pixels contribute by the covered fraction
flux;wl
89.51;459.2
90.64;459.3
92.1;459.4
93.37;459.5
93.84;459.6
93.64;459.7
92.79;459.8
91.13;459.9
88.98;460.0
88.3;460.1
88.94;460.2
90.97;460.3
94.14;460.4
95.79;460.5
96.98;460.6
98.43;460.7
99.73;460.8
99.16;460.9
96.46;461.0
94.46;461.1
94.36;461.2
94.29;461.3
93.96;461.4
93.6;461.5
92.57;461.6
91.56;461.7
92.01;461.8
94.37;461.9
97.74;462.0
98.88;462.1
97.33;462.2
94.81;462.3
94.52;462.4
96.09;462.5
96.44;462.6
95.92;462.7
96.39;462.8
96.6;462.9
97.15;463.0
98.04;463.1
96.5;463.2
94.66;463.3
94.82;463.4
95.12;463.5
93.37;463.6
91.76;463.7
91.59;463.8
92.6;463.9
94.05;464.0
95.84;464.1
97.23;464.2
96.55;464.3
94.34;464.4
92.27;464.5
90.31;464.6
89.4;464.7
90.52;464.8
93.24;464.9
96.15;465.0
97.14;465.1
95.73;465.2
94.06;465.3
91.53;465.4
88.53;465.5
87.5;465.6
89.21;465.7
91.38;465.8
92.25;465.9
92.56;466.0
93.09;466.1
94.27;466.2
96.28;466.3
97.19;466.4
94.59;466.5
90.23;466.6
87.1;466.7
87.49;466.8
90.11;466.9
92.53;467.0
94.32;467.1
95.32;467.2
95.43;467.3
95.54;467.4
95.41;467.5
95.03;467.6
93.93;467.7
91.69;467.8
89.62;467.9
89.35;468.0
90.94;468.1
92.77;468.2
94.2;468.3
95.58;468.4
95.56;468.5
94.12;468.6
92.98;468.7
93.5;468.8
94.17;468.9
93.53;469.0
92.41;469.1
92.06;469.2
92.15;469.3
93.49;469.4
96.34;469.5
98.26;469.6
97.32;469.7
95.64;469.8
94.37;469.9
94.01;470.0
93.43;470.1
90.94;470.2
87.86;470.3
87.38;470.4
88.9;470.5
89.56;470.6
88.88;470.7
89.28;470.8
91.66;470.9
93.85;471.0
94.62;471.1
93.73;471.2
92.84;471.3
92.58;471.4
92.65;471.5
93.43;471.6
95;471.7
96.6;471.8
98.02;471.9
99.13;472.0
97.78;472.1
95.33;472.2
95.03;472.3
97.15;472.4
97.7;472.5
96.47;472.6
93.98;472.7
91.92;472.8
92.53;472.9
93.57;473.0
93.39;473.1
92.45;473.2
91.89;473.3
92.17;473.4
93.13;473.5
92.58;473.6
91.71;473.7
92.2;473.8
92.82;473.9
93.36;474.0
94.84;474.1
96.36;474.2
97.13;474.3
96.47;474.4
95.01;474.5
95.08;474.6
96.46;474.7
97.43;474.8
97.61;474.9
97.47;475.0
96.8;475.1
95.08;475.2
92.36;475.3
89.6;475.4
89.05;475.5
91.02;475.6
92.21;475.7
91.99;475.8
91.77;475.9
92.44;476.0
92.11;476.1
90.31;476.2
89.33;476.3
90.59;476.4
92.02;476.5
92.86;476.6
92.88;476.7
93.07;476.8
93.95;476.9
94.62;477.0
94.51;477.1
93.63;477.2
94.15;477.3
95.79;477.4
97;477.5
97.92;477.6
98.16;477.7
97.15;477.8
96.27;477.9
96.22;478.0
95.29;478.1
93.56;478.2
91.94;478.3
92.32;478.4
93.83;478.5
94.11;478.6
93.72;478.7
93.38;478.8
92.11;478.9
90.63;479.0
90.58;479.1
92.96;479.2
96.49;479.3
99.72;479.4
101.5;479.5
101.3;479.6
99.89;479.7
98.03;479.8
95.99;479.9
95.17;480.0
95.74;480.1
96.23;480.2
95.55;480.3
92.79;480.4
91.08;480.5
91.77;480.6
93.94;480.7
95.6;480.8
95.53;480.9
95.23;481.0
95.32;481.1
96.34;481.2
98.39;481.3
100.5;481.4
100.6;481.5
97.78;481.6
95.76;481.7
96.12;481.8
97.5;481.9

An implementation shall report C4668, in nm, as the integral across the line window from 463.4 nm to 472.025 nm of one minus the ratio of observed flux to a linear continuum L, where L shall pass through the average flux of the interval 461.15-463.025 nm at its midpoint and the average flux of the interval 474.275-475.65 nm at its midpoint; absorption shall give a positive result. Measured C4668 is 0.170 nm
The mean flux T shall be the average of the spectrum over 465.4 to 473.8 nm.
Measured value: 93.1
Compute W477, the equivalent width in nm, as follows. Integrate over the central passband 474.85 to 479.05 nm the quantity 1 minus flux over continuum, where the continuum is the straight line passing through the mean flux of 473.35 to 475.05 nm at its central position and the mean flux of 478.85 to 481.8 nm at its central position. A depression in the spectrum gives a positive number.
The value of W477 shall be 0.08 nm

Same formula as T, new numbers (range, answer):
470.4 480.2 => 94.1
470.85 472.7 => 95.2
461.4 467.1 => 93.7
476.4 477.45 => 93.6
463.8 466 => 92.8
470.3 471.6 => 91.3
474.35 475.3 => 96.2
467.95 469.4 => 93.1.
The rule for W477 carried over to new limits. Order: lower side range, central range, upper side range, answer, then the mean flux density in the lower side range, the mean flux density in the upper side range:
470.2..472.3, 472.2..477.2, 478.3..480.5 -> 0.01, 93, 95.2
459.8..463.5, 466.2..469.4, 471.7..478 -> 0.05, 94.9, 94.3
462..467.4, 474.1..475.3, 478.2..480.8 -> -0.02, 93.8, 94.8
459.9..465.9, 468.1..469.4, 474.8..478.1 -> 0.01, 94.1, 93.8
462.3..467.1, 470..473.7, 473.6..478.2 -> 0.02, 93.5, 94.1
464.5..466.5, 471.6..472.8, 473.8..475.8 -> -0.03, 92.7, 94.4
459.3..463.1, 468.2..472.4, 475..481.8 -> 0.04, 94.5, 94.6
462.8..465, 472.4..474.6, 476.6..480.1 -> 0.02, 94.2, 95.2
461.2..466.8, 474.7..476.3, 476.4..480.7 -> 0.03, 93.9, 94.8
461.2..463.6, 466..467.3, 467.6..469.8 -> 0.02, 95.3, 93.6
